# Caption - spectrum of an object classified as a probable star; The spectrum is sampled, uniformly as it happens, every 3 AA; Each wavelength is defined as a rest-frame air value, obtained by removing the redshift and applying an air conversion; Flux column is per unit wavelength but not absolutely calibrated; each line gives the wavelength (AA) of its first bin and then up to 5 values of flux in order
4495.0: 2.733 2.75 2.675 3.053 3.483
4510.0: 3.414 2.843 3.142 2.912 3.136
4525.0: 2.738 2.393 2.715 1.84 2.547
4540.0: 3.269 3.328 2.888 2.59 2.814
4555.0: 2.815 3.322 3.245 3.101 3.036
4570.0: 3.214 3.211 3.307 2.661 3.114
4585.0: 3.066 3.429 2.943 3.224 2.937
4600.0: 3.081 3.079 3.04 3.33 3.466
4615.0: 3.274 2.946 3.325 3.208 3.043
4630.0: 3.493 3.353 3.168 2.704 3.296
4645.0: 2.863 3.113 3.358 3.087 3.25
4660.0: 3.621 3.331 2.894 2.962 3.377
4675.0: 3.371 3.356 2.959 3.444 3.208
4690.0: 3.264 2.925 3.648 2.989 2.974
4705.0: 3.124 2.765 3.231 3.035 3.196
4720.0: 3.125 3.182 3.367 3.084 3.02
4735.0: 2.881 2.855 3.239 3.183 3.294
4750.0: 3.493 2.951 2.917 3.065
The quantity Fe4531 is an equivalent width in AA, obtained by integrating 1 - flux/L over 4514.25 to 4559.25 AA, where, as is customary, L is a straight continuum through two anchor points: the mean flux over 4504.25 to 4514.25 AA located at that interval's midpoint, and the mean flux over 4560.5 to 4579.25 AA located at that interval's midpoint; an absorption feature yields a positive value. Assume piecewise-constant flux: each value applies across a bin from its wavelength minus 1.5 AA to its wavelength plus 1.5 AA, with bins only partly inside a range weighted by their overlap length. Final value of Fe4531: 5.1 AA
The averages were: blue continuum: 3.23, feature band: 2.83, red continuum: 3.13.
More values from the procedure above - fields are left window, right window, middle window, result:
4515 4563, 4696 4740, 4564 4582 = -1.2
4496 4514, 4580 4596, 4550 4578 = 0.0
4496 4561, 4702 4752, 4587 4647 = -3.2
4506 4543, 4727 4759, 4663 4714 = -2.0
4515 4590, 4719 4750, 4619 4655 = -1.5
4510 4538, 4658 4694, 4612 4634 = -1.4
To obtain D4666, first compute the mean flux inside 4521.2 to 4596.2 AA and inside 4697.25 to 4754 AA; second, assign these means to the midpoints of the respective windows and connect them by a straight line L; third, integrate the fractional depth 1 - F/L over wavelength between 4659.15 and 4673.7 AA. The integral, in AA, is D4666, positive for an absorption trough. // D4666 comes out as -0.8 AA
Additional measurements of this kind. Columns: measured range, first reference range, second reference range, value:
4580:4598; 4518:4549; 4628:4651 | -0.9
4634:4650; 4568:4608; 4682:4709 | 0.4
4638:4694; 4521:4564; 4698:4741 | -3.5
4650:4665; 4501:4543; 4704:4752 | -1.3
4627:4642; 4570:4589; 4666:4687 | 0.0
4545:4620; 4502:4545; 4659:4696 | -1.3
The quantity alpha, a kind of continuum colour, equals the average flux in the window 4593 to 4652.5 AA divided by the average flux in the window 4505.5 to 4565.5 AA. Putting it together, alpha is 1.1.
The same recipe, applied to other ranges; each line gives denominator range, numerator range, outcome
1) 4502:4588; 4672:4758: 1.06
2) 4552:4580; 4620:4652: 1.02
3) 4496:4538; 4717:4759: 1.10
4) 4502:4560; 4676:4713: 1.09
